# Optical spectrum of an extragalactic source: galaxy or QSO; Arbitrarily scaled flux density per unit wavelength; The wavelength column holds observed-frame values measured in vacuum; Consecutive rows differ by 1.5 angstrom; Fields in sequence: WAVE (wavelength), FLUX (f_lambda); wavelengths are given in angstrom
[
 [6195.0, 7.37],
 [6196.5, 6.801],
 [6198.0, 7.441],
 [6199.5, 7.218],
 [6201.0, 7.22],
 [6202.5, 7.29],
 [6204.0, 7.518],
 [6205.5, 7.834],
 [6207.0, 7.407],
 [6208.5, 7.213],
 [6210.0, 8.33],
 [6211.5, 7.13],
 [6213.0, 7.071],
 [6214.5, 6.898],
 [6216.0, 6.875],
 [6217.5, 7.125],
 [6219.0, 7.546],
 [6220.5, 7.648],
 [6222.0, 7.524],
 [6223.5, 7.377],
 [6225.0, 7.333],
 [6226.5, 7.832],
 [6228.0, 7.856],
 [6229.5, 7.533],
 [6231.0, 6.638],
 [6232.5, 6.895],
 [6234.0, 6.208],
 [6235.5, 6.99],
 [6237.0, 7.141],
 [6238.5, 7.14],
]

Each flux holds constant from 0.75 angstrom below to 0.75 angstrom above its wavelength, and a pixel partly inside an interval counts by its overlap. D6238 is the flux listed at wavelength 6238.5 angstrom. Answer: 7.14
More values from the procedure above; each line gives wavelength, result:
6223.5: 7.377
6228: 7.856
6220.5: 7.648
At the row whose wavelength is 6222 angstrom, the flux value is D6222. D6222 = 7.524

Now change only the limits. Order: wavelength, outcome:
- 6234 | 6.208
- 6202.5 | 7.29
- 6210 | 8.33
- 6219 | 7.546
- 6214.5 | 6.898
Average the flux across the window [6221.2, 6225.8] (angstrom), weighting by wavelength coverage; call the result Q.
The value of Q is 7.42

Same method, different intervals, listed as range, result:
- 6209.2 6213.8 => 7.5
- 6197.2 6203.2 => 7.29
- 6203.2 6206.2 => 7.67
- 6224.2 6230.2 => 7.64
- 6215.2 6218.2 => 7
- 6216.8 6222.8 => 7.46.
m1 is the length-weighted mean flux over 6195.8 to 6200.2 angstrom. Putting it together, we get 7.16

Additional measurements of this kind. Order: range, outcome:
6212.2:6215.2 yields 6.99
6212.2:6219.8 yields 7.11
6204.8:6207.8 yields 7.61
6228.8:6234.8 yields 6.81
